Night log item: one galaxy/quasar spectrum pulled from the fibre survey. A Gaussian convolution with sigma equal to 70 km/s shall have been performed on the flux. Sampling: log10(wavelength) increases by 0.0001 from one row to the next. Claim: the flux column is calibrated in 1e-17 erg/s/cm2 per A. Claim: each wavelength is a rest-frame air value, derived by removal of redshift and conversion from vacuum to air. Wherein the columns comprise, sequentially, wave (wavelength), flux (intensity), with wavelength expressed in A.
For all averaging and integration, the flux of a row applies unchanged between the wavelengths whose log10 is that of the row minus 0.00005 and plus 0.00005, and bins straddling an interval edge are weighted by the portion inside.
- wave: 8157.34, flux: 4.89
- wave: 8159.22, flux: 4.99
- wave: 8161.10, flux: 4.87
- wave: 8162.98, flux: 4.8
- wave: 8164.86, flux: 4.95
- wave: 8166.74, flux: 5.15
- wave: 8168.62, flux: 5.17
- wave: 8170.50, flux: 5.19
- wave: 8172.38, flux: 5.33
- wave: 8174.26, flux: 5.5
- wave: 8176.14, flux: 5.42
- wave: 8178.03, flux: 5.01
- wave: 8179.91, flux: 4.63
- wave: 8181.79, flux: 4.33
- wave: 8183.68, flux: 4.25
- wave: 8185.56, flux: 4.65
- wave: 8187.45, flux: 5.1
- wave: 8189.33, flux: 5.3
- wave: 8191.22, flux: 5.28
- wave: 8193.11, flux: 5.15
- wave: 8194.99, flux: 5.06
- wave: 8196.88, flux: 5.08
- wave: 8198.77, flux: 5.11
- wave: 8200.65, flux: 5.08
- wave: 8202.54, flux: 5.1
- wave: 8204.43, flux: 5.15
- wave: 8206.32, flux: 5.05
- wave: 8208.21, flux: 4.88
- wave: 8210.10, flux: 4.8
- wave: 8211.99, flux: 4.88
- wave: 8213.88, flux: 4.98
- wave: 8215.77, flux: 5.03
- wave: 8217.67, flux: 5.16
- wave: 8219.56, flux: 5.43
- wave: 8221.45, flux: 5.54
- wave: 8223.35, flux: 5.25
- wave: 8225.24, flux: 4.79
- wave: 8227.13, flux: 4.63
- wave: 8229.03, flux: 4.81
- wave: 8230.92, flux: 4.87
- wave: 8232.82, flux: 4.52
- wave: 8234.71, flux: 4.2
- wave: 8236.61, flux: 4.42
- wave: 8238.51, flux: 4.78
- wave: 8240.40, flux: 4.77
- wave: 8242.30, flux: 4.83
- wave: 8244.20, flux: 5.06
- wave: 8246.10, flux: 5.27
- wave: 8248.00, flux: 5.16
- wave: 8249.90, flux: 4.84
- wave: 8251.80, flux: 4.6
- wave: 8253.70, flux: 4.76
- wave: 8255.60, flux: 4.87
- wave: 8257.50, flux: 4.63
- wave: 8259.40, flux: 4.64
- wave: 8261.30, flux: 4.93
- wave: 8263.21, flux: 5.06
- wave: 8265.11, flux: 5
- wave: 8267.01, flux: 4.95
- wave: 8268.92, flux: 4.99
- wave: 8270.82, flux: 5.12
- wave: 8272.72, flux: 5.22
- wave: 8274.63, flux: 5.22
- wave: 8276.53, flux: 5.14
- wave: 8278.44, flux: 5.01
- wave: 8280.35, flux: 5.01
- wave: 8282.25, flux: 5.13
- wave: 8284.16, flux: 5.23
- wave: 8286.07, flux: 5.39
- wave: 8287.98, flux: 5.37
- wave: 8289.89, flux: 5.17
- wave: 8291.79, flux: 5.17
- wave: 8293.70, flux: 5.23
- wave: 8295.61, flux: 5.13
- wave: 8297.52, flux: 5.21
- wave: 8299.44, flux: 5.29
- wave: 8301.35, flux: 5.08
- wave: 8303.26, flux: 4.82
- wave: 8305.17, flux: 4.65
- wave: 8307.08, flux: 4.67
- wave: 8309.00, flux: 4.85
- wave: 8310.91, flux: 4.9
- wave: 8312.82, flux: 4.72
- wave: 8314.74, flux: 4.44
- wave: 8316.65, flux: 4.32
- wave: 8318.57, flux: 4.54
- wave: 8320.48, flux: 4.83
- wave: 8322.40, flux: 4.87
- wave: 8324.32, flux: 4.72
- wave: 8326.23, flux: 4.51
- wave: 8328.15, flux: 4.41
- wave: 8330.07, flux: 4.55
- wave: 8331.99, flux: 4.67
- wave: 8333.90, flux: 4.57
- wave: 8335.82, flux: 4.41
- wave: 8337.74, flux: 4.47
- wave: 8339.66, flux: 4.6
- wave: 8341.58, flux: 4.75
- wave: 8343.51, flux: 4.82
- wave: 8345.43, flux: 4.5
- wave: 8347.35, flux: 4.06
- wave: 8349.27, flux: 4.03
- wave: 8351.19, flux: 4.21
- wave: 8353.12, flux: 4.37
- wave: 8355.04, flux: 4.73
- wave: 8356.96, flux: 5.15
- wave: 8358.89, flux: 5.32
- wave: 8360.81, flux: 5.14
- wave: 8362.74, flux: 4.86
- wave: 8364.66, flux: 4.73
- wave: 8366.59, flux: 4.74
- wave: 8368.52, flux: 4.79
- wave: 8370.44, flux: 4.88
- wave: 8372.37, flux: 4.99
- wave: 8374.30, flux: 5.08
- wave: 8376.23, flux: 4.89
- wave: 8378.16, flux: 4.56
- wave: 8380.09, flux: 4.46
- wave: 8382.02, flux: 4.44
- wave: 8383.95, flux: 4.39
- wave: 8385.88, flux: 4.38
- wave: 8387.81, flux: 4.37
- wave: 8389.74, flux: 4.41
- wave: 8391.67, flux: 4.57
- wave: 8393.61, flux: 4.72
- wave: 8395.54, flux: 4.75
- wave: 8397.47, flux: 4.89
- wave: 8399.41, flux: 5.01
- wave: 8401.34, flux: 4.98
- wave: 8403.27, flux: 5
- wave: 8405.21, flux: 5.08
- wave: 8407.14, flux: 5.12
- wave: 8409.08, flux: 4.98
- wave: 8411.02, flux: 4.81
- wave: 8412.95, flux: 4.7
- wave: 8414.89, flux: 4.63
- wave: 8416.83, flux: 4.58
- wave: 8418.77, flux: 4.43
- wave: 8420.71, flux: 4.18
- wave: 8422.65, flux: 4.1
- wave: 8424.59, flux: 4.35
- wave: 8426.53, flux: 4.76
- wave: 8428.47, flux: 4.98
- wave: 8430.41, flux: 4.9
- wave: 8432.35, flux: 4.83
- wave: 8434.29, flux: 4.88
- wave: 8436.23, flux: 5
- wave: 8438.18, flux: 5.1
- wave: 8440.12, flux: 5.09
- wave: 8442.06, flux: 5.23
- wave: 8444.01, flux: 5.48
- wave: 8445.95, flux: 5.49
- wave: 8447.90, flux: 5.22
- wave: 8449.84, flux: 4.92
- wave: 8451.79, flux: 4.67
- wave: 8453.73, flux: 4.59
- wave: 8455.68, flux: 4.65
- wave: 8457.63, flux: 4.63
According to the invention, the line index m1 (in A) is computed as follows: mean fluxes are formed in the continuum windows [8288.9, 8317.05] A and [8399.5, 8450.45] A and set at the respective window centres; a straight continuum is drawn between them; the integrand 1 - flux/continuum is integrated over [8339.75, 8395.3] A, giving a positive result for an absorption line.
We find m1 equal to 2.8 A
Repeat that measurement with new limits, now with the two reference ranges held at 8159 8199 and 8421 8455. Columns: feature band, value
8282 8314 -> -0.59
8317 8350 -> 2.66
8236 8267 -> 0.76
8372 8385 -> 0.67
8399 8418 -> 0.13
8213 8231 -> -0.23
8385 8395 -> 0.85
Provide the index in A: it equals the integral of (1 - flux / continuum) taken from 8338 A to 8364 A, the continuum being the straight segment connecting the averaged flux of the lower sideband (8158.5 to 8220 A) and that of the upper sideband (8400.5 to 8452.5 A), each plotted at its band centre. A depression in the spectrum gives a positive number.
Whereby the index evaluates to 1.4 A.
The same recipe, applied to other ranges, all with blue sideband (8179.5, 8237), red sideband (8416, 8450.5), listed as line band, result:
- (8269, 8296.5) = -1.51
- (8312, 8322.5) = 0.64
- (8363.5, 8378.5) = 0.11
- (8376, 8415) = 1.23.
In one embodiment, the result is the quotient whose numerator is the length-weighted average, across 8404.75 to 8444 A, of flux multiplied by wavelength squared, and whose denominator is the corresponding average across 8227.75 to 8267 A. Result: 1.04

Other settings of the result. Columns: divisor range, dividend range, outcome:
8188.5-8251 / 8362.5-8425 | 0.98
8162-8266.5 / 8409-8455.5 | 1.03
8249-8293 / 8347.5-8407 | 0.97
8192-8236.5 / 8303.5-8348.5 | 0.95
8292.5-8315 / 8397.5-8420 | 1.01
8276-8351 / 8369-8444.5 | 1.02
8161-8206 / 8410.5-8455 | 1.02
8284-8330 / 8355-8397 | 0.99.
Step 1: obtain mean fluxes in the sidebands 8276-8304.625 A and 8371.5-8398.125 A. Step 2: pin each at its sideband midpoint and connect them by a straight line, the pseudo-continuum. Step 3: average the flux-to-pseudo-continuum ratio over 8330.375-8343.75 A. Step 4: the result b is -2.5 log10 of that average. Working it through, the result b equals 0.07 mag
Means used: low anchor 5.15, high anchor 4.63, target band 4.6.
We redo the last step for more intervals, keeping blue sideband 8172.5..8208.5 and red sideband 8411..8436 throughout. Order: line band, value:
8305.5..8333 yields 0.04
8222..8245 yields 0.04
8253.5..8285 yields -0.03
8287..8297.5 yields -0.08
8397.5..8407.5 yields -0.08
